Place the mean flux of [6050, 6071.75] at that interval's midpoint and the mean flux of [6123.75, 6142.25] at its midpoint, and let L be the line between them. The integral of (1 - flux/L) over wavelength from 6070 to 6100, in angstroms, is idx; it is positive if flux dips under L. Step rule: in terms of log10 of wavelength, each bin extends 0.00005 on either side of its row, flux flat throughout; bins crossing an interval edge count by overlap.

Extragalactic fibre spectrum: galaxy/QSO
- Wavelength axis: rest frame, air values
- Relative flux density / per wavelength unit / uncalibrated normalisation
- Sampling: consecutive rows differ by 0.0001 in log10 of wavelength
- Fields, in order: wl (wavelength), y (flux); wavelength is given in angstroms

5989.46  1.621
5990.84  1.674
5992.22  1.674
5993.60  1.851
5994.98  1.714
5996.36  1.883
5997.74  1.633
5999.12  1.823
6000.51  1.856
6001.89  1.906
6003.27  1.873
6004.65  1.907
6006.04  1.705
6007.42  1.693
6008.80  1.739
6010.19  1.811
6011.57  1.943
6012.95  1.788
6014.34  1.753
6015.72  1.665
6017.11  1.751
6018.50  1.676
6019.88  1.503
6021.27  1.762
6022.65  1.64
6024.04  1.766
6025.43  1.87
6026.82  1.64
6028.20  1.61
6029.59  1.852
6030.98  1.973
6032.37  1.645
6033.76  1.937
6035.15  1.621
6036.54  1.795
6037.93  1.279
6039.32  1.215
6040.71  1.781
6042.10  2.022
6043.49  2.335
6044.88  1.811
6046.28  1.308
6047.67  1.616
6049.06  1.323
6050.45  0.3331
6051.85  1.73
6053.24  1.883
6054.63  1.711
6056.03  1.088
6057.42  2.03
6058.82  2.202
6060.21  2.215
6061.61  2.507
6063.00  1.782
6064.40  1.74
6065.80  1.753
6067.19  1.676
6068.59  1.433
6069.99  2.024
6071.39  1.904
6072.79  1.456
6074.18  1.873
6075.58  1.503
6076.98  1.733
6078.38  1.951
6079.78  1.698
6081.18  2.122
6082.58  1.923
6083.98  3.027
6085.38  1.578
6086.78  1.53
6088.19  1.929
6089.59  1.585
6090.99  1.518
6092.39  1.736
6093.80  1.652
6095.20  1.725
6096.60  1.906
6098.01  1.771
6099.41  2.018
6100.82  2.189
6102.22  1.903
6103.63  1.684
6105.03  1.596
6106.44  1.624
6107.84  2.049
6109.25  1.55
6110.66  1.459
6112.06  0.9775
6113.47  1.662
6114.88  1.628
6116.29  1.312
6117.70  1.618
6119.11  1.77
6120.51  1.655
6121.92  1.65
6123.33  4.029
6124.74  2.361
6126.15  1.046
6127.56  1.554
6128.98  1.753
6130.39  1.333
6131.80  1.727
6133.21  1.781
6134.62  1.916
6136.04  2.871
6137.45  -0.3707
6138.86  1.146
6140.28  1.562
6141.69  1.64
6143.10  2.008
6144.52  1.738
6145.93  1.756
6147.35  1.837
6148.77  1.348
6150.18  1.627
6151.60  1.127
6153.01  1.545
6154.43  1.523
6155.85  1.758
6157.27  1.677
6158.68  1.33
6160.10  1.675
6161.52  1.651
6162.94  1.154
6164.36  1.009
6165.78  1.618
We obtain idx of -2.0 angstroms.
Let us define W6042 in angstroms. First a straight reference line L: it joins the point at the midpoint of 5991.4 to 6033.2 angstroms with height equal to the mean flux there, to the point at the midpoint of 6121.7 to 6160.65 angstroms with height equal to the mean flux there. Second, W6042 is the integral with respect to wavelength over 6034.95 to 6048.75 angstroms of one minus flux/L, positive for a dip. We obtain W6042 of 0.6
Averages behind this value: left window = 1.76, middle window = 1.67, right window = 1.68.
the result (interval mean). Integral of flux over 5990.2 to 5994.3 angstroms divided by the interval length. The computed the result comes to 1.73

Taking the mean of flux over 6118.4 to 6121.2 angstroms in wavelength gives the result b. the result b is 1.72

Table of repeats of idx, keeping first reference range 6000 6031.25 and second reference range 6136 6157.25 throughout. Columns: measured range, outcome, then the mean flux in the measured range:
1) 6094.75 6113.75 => -1.6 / 1.72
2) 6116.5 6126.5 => -3.0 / 2.02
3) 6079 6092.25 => -2.0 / 1.87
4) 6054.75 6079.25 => -2.2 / 1.81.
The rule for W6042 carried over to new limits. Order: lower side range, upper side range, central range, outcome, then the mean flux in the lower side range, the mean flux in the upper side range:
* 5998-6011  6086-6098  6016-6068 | 1.4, 1.81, 1.7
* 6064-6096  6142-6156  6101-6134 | -0.8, 1.79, 1.62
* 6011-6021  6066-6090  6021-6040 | 0.7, 1.72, 1.82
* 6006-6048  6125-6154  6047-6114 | -4.1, 1.73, 1.56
